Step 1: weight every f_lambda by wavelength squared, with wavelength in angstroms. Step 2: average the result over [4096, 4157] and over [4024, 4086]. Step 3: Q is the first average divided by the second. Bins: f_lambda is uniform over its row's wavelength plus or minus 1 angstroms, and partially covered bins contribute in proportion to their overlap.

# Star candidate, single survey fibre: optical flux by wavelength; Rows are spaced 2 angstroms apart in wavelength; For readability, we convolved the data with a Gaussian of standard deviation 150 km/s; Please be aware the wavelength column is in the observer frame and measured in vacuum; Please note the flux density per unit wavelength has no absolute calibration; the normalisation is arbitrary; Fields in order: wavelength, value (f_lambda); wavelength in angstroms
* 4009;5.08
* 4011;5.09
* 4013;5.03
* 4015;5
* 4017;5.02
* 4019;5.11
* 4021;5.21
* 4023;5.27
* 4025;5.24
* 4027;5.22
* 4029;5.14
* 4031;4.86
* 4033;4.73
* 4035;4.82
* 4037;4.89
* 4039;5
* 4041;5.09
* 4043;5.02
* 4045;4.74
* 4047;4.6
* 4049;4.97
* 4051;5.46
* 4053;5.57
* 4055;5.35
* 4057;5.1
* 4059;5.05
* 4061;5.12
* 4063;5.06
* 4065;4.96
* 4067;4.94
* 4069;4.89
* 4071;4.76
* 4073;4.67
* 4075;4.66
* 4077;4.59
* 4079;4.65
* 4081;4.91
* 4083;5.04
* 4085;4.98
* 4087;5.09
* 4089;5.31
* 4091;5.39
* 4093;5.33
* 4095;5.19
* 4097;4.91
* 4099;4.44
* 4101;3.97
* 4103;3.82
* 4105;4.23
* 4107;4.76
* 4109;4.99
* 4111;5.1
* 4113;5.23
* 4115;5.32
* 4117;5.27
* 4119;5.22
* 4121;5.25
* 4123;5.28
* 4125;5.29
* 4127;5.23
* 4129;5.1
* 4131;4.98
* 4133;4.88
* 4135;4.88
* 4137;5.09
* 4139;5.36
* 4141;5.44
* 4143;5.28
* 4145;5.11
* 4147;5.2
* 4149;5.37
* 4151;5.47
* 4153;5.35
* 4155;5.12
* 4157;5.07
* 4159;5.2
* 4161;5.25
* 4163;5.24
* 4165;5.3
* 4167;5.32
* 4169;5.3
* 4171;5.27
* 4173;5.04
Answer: 1.05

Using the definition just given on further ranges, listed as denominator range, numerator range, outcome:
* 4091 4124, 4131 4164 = 1.08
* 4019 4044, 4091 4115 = 0.98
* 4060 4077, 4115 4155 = 1.11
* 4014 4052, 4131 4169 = 1.10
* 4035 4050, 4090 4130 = 1.05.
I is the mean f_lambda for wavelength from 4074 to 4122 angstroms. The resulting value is 4.9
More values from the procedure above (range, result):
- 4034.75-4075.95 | 4.99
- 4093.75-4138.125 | 4.93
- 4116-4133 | 5.18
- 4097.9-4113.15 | 4.53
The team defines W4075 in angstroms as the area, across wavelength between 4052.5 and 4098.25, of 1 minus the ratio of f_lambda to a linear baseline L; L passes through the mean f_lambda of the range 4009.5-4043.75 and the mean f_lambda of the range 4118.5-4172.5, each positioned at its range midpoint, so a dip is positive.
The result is 0.9 angstroms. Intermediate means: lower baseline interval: 5.04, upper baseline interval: 5.22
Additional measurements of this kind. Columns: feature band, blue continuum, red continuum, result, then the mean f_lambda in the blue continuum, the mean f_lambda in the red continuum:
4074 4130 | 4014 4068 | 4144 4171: 2.3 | 5.06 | 5.25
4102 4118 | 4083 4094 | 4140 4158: 1.2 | 5.2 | 5.27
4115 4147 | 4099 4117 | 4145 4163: -1.4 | 4.7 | 5.25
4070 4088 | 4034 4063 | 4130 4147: 0.9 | 5.06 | 5.13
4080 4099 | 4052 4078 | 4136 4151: -0.1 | 4.98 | 5.28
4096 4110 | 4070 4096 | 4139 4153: 1.7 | 4.97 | 5.32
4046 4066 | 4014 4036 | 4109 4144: -0.1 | 5.06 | 5.18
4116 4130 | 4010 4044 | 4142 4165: -0.1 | 5.04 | 5.24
